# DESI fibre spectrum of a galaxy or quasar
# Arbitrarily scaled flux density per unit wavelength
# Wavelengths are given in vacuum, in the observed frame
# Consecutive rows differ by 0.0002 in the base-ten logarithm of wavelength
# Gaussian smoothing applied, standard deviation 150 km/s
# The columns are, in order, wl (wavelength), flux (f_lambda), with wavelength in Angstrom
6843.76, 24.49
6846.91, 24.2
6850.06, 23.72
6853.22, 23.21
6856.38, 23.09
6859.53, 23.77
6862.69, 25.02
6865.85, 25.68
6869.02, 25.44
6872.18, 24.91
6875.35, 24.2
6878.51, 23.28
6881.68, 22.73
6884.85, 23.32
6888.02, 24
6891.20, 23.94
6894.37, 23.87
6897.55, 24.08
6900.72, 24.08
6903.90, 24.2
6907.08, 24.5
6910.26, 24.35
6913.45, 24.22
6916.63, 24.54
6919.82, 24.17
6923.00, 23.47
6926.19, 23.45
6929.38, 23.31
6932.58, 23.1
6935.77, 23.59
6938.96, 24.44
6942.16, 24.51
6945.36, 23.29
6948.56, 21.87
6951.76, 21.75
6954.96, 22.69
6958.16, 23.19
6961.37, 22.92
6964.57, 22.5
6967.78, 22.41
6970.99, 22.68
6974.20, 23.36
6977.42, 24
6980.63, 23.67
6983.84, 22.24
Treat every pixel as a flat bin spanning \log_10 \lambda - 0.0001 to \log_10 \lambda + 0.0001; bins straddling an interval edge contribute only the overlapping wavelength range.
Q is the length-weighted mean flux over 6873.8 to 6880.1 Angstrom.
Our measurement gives 23.8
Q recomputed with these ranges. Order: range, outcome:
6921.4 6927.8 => 23.5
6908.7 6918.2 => 24.4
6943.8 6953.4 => 22.3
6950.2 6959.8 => 22.6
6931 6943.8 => 23.9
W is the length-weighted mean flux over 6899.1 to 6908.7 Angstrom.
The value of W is 24.3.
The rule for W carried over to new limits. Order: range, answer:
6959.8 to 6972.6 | 22.6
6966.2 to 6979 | 23.1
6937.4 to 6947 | 24.1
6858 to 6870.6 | 25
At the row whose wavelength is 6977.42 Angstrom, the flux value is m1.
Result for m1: 24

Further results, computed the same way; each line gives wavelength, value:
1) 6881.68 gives 22.73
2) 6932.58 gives 23.1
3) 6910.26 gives 24.35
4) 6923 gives 23.47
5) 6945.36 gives 23.29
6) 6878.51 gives 23.28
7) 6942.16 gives 24.51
